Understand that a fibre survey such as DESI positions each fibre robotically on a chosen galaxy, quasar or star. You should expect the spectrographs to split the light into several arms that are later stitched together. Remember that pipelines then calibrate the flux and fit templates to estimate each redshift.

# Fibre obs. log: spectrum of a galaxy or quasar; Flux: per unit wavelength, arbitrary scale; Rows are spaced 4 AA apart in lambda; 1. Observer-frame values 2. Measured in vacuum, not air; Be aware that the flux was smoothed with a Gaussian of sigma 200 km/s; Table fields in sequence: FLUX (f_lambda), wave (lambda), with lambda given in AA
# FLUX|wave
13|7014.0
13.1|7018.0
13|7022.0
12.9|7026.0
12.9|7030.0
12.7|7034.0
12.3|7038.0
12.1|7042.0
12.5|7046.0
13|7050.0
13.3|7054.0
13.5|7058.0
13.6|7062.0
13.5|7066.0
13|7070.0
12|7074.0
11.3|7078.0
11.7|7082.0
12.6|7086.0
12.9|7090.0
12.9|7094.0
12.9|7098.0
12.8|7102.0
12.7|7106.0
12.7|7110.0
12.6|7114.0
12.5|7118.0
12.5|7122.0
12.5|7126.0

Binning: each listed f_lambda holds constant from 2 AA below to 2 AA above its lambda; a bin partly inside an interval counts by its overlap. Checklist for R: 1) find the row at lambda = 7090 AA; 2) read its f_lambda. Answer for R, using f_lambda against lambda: 12.9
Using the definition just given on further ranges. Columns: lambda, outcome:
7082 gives 11.7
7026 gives 12.9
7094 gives 12.9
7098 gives 12.9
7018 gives 13.1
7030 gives 12.9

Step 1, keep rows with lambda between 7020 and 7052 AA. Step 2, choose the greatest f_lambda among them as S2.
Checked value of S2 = 13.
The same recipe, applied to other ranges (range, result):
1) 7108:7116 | 12.7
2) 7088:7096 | 12.9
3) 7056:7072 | 13.6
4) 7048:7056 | 13.3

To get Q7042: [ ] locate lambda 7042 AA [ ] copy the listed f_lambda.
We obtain 12.1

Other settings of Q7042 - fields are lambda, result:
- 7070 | 13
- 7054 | 13.3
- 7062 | 13.6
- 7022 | 13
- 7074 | 12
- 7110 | 12.7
